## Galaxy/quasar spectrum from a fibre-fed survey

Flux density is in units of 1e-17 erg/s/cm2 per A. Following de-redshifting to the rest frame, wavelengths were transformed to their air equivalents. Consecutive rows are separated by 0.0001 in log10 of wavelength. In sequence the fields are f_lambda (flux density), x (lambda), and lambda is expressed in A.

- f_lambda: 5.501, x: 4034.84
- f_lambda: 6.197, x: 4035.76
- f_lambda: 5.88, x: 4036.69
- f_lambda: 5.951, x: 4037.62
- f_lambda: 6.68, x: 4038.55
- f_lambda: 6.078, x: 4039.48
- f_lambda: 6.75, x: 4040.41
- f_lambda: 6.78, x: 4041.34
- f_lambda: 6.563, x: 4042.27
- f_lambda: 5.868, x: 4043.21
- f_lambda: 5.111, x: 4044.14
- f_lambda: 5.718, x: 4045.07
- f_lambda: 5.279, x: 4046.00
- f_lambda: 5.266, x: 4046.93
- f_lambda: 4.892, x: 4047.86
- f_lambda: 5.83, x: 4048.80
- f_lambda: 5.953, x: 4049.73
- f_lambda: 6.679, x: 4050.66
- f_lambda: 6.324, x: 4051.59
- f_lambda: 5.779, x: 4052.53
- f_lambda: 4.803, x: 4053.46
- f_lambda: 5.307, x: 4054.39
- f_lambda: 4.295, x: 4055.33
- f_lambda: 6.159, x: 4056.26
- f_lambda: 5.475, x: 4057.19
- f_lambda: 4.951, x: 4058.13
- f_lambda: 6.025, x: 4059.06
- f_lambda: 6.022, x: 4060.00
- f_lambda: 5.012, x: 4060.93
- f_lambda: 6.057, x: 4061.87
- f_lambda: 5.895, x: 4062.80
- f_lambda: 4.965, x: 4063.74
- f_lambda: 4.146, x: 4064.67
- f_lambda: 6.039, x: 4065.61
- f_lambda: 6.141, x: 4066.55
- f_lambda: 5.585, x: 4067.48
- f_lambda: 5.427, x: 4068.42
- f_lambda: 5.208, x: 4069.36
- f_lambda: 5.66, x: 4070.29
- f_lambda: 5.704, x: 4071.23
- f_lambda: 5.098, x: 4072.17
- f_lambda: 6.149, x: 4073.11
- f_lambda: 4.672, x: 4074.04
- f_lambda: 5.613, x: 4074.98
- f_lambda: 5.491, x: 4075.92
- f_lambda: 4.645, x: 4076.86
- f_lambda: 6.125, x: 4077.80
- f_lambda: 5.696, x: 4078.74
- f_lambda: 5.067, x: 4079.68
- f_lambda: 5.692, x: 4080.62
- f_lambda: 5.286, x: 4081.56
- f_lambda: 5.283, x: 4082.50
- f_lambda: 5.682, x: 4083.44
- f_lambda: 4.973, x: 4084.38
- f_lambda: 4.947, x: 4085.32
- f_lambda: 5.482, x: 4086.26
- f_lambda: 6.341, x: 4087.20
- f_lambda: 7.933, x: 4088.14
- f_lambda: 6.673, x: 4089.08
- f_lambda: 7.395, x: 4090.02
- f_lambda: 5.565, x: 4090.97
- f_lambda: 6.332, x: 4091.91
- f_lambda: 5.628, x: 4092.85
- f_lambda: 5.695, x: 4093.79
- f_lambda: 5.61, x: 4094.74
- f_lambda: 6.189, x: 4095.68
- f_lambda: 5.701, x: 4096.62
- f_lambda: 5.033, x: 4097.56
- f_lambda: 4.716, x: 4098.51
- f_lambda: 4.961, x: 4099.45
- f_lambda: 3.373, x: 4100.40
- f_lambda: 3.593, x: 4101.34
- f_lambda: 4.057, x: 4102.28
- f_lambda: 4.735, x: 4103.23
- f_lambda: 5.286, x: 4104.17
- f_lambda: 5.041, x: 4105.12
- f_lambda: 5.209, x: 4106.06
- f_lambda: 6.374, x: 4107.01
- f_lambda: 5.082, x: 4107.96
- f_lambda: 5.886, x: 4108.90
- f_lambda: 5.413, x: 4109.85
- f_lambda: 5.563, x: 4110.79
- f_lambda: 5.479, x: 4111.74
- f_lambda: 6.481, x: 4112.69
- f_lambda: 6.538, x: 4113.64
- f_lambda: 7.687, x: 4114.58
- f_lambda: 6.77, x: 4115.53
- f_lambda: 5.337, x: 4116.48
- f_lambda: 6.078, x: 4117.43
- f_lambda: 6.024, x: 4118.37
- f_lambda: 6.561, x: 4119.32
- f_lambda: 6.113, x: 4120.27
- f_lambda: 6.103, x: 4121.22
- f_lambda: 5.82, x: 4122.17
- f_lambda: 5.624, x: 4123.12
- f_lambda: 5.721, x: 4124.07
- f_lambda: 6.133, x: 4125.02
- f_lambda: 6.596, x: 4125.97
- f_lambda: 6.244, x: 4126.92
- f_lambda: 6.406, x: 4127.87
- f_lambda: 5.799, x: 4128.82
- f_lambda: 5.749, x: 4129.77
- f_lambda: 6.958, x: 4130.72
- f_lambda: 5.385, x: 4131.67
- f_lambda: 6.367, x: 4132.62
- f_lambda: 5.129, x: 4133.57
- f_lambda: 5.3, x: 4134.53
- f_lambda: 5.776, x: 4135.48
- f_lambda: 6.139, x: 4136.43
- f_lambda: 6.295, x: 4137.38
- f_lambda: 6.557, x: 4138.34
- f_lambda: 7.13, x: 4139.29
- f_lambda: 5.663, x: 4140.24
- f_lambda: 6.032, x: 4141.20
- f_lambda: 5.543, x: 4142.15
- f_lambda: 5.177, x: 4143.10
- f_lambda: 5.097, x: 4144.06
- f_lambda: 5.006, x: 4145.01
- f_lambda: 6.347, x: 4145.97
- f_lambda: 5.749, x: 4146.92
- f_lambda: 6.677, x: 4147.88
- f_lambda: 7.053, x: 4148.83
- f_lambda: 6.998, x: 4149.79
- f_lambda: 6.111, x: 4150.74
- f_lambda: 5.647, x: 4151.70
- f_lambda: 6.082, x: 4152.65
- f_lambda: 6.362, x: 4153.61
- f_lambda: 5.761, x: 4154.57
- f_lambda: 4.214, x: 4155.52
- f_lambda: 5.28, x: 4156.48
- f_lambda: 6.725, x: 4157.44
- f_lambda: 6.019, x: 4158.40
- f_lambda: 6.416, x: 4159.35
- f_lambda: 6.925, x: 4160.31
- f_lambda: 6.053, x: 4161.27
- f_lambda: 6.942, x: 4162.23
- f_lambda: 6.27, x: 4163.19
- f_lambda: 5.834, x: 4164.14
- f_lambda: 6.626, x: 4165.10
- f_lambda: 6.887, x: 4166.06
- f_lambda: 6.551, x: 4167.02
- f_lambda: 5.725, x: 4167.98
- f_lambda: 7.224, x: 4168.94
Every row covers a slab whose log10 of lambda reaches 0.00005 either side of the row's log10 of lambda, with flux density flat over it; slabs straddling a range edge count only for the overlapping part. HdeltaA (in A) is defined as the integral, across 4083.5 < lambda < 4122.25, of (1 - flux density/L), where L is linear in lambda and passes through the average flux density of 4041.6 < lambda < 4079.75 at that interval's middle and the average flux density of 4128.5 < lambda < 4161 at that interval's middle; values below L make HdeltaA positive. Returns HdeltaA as 0.43 A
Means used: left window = 5.54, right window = 5.99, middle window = 5.7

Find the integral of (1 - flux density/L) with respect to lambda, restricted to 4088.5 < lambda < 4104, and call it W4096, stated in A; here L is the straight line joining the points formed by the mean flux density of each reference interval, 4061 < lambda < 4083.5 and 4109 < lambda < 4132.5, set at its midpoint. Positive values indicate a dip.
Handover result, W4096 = 1.1 A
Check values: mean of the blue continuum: 5.46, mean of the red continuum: 6.11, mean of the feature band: 5.35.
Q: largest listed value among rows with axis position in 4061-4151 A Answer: 7.933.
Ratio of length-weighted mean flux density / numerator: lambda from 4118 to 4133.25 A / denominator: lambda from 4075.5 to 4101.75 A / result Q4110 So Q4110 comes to 1.10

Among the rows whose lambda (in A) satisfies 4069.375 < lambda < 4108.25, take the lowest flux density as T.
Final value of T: 3.373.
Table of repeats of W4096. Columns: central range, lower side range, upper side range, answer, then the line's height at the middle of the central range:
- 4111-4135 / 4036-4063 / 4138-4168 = -0.30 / 6.01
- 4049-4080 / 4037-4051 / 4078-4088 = 1.15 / 5.74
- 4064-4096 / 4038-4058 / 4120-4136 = 0.94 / 5.85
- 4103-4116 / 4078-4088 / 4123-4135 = -0.12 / 5.79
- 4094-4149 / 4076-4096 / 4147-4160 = 1.91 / 5.96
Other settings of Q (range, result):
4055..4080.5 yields 6.159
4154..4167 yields 6.942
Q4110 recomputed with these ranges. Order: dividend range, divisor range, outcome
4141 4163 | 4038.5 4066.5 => 1.06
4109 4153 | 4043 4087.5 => 1.10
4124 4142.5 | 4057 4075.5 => 1.10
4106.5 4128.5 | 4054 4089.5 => 1.10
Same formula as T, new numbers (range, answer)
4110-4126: 5.337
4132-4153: 5.006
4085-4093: 4.947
